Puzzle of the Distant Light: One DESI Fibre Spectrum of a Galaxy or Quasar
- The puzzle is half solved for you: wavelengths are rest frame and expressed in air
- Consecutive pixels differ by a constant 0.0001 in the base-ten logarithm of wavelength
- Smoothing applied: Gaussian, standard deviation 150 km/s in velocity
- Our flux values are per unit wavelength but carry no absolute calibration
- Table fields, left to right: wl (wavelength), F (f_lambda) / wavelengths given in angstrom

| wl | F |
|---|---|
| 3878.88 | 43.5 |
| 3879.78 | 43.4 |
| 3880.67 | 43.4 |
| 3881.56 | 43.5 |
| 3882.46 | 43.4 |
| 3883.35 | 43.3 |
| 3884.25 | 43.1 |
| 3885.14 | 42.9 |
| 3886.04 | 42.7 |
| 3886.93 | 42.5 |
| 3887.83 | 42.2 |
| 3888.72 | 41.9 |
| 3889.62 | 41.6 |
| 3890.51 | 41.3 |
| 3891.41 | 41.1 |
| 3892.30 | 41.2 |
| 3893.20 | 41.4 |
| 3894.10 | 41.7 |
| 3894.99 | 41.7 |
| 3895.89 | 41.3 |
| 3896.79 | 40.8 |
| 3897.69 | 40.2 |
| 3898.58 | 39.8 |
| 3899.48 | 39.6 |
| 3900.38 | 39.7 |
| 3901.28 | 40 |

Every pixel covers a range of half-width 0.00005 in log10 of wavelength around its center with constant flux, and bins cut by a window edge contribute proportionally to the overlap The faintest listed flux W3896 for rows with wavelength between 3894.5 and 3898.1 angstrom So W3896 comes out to 40.2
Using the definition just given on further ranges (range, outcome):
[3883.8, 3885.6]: 42.9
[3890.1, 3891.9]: 41.1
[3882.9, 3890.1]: 41.6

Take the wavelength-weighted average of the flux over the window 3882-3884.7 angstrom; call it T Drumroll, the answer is 43.2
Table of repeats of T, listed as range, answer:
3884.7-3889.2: 42.4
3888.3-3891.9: 41.5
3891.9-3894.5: 41.3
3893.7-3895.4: 41.9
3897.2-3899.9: 39.9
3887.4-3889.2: 42.1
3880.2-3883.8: 43.4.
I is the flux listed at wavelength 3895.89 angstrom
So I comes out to 41.3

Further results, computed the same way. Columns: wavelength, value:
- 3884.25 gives 43.1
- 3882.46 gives 43.4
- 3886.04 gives 42.7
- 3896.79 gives 40.8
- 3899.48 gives 39.6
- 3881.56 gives 43.5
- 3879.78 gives 43.4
